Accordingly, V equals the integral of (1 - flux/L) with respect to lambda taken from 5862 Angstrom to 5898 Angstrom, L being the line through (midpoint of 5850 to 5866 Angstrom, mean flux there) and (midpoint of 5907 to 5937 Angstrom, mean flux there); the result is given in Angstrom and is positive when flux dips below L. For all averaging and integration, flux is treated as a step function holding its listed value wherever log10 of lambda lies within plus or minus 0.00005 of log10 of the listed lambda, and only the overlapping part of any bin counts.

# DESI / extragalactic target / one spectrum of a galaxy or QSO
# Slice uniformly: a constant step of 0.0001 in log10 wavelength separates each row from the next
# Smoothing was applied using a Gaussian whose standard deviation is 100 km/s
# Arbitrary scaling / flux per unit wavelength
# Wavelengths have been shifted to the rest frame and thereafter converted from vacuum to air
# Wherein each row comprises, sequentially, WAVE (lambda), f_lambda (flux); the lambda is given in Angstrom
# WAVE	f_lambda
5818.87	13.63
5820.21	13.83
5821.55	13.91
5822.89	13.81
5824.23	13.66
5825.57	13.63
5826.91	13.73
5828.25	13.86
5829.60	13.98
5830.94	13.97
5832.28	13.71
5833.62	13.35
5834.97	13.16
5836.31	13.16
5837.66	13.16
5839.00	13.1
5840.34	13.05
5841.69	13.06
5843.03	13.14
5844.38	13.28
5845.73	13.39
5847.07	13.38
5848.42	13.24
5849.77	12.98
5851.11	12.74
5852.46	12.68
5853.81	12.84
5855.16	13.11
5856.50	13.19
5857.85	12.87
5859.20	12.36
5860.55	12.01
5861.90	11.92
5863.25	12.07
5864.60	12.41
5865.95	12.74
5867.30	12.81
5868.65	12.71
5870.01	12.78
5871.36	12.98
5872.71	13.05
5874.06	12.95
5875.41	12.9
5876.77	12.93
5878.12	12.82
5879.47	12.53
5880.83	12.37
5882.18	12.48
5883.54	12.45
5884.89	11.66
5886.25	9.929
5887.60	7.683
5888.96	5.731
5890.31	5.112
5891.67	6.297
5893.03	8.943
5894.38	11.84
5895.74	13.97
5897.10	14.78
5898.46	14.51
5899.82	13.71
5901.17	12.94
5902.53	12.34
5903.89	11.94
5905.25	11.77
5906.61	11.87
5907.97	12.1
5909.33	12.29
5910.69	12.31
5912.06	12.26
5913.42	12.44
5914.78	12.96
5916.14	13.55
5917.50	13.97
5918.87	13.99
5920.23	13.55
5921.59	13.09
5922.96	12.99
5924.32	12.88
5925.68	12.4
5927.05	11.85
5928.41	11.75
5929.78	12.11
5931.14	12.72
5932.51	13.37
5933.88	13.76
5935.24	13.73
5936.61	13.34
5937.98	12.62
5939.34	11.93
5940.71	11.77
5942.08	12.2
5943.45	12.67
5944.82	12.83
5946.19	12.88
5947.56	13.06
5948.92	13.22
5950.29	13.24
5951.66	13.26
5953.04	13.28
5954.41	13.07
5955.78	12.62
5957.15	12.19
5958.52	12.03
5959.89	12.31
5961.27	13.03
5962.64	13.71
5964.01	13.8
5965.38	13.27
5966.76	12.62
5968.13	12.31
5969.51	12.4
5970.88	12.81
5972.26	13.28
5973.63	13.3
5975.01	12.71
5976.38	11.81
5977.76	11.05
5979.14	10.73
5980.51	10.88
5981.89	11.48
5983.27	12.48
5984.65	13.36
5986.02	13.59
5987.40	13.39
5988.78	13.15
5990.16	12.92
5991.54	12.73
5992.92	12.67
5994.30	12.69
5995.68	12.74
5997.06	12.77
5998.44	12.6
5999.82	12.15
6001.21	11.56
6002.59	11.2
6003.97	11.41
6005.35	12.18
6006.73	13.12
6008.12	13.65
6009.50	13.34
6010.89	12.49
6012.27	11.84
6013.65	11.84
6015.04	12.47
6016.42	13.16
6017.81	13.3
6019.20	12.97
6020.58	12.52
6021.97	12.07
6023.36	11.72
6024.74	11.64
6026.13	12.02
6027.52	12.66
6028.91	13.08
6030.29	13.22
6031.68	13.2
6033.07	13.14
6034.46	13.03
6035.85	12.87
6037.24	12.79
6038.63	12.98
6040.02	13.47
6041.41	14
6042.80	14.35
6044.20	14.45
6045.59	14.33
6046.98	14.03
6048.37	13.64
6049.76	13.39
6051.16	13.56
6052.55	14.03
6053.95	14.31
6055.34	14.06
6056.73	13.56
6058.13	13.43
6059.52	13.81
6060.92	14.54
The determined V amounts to 3.3 Angstrom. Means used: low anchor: 12.6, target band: 11.5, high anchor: 12.9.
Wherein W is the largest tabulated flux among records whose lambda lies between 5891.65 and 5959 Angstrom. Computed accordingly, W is 14.78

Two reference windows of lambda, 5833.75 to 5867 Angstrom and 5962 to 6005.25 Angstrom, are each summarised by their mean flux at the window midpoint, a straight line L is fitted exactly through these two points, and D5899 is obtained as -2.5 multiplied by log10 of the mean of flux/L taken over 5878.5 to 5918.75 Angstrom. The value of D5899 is 0.10 mag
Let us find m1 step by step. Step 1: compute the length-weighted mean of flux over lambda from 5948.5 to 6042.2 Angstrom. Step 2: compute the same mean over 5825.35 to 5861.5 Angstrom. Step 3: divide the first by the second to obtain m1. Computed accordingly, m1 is 0.96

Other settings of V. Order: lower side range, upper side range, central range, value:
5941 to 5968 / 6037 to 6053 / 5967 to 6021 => 3.2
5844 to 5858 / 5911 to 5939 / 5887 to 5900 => 2.9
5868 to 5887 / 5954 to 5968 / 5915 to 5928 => -0.5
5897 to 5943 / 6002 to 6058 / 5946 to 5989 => 0.7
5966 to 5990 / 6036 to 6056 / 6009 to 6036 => 1.4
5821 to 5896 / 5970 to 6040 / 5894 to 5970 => -2.4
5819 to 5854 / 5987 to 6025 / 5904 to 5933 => 0.7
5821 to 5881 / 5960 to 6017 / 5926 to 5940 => 0.0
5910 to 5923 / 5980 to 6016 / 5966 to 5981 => 0.6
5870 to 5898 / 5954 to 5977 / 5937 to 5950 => -0.3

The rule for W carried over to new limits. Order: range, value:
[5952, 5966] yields 13.8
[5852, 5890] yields 13.19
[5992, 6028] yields 13.65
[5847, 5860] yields 13.38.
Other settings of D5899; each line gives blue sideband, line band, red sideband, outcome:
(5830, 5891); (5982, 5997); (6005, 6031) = -0.03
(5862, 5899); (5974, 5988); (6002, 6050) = 0.03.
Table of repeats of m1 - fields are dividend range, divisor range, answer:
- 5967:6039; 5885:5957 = 1.03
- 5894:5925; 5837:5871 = 1.01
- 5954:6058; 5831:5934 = 1.03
